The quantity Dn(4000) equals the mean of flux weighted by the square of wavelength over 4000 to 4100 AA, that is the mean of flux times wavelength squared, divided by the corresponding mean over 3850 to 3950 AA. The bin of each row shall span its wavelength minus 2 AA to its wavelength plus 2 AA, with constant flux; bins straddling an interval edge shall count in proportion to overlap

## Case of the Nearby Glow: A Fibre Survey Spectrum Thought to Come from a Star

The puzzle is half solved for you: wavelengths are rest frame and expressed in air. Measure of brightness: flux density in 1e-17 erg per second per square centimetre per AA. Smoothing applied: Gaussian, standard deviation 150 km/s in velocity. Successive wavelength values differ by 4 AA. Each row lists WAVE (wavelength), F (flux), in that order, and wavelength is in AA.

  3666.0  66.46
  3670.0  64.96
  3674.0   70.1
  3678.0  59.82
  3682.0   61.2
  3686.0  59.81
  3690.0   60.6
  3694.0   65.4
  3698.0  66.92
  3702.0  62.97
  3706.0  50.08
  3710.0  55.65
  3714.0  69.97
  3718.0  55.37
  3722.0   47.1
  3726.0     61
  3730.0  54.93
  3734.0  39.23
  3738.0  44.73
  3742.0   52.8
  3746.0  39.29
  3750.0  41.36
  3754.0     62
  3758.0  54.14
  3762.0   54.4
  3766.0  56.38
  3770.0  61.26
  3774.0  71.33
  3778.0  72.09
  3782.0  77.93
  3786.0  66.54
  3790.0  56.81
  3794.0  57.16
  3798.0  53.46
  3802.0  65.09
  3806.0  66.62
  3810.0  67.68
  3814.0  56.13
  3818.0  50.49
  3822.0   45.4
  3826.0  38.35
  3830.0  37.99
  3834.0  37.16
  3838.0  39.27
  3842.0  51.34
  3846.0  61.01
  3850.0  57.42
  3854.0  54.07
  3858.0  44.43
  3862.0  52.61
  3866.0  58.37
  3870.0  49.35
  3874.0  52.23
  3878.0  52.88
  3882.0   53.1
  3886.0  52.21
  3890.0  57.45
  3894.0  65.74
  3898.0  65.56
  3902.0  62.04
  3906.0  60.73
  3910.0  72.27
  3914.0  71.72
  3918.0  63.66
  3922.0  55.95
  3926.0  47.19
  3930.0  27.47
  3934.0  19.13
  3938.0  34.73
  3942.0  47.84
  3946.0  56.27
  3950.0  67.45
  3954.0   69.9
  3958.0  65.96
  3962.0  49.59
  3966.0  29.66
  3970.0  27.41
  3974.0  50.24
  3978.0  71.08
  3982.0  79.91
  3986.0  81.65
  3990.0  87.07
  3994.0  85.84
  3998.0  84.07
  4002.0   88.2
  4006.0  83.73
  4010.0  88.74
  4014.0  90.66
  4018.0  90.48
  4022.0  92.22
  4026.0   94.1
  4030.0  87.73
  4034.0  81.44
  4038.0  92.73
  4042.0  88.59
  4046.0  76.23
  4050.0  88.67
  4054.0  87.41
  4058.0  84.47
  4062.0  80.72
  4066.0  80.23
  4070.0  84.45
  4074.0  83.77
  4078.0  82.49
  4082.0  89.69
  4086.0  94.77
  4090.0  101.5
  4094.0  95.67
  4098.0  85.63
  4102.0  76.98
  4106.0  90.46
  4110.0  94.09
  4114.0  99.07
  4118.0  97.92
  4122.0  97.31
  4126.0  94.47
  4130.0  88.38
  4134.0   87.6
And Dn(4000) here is 1.77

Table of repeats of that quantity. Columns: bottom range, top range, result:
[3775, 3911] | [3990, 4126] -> 1.76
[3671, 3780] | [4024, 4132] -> 1.85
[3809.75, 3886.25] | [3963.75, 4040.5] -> 1.69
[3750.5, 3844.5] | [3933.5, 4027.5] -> 1.35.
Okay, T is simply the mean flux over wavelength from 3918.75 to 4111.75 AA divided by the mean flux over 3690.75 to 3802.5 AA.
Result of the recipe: 1.30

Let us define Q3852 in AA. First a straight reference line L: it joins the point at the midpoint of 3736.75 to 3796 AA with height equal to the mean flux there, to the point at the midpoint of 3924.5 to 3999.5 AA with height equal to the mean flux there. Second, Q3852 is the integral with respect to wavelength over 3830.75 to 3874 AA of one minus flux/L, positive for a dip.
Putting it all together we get 5.5 AA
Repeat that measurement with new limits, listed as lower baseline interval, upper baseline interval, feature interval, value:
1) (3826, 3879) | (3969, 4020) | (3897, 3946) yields 8.2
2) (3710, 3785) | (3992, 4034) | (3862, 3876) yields 3.5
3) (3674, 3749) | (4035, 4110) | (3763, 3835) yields 6.2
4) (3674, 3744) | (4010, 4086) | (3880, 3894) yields 3.2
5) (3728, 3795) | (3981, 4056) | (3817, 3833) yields 5.4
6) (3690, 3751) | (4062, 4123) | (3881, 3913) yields 4.3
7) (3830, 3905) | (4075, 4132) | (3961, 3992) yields 5.1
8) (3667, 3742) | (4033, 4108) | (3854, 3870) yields 4.3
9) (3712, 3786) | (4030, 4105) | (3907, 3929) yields 3.6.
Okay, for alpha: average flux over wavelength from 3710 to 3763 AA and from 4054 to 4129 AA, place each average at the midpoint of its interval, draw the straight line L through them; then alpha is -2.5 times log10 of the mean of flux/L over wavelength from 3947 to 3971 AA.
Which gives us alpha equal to 0.39 mag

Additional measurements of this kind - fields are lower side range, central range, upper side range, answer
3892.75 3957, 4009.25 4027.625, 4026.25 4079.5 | -0.186 mag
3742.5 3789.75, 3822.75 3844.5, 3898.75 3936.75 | 0.337 mag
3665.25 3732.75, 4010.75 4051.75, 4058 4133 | -0.042 mag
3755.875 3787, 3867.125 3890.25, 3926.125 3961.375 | 0.034 mag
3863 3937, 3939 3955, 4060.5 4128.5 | 0.091 mag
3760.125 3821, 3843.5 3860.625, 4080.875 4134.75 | 0.246 mag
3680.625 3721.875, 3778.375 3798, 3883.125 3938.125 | -0.111 mag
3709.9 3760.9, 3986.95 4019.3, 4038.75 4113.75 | -0.095 mag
